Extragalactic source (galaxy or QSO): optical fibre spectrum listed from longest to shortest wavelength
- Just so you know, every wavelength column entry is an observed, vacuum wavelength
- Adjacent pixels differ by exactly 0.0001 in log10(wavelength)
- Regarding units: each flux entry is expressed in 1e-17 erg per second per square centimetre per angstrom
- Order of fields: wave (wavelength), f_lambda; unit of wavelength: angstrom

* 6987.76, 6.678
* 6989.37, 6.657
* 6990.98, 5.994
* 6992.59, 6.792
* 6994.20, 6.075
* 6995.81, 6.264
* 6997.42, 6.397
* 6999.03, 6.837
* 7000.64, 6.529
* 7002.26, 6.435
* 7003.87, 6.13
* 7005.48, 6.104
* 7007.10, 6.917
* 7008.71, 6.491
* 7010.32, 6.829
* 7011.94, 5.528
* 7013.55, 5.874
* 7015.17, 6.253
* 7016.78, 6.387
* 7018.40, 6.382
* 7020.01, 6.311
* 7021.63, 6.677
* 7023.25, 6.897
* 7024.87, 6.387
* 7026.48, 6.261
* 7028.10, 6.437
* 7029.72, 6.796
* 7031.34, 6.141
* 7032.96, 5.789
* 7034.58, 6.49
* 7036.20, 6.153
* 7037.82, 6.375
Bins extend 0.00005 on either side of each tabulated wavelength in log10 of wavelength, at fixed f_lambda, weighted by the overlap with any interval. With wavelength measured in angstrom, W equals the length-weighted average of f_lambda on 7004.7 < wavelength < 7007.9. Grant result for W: 6.5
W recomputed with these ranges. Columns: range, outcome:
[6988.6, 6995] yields 6.38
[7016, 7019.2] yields 6.38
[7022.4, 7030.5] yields 6.55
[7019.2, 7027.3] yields 6.51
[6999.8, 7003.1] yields 6.47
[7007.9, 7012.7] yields 6.29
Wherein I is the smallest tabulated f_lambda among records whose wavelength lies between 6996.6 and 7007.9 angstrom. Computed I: 6.104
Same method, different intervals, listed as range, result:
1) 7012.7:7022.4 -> 5.874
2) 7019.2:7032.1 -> 6.141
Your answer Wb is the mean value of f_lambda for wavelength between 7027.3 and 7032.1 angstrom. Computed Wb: 6.46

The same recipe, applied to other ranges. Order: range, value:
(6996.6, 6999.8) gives 6.62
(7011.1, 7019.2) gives 6.08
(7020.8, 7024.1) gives 6.76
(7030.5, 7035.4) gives 6.14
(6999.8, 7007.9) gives 6.42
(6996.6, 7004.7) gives 6.47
